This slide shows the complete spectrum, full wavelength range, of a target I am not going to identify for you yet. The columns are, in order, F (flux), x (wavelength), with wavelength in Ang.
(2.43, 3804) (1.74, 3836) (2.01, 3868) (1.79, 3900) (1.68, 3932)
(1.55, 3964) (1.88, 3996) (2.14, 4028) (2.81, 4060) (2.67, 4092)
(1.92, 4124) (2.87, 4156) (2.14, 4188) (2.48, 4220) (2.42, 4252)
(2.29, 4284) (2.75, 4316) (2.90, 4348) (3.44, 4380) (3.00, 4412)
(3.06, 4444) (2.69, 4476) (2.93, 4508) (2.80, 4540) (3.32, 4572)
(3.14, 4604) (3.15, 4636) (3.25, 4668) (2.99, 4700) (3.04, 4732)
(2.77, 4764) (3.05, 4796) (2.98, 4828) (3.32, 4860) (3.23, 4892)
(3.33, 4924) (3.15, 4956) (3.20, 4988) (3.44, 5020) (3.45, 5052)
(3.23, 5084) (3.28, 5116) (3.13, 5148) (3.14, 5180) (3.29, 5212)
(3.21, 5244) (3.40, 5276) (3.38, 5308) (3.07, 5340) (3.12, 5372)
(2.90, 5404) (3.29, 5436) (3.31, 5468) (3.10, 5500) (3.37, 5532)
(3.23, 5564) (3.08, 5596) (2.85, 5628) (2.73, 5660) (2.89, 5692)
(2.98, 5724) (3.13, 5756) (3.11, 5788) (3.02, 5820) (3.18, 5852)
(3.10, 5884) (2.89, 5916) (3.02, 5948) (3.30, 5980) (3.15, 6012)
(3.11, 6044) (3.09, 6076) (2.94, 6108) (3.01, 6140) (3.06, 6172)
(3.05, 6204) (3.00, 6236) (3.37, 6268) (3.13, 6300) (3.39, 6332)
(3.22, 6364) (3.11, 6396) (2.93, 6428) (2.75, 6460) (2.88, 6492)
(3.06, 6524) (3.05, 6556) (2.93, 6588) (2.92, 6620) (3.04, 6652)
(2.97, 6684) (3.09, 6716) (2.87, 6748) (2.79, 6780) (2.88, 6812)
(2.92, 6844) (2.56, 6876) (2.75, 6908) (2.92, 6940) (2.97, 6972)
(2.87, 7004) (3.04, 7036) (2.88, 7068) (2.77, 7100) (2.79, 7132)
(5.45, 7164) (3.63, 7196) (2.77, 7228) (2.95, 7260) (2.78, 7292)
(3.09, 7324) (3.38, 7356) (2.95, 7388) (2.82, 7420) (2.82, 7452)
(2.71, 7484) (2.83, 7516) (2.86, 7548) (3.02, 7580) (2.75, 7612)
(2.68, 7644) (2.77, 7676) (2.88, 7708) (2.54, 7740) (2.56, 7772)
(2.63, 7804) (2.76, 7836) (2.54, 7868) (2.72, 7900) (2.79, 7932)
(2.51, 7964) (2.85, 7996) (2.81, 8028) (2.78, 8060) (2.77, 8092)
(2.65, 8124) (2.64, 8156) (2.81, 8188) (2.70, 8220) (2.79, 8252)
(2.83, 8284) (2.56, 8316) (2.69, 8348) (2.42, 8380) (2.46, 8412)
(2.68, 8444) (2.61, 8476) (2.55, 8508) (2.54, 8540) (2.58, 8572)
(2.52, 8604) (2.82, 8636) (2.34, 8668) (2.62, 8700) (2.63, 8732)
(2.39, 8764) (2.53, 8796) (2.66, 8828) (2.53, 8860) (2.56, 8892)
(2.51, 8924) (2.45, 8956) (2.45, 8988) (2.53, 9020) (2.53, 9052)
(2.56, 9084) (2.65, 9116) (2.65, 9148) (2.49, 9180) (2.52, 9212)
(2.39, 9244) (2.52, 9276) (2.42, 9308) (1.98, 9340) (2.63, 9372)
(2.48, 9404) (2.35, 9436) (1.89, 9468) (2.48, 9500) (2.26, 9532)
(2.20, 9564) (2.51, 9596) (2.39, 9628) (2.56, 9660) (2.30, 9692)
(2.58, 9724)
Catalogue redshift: 0.093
